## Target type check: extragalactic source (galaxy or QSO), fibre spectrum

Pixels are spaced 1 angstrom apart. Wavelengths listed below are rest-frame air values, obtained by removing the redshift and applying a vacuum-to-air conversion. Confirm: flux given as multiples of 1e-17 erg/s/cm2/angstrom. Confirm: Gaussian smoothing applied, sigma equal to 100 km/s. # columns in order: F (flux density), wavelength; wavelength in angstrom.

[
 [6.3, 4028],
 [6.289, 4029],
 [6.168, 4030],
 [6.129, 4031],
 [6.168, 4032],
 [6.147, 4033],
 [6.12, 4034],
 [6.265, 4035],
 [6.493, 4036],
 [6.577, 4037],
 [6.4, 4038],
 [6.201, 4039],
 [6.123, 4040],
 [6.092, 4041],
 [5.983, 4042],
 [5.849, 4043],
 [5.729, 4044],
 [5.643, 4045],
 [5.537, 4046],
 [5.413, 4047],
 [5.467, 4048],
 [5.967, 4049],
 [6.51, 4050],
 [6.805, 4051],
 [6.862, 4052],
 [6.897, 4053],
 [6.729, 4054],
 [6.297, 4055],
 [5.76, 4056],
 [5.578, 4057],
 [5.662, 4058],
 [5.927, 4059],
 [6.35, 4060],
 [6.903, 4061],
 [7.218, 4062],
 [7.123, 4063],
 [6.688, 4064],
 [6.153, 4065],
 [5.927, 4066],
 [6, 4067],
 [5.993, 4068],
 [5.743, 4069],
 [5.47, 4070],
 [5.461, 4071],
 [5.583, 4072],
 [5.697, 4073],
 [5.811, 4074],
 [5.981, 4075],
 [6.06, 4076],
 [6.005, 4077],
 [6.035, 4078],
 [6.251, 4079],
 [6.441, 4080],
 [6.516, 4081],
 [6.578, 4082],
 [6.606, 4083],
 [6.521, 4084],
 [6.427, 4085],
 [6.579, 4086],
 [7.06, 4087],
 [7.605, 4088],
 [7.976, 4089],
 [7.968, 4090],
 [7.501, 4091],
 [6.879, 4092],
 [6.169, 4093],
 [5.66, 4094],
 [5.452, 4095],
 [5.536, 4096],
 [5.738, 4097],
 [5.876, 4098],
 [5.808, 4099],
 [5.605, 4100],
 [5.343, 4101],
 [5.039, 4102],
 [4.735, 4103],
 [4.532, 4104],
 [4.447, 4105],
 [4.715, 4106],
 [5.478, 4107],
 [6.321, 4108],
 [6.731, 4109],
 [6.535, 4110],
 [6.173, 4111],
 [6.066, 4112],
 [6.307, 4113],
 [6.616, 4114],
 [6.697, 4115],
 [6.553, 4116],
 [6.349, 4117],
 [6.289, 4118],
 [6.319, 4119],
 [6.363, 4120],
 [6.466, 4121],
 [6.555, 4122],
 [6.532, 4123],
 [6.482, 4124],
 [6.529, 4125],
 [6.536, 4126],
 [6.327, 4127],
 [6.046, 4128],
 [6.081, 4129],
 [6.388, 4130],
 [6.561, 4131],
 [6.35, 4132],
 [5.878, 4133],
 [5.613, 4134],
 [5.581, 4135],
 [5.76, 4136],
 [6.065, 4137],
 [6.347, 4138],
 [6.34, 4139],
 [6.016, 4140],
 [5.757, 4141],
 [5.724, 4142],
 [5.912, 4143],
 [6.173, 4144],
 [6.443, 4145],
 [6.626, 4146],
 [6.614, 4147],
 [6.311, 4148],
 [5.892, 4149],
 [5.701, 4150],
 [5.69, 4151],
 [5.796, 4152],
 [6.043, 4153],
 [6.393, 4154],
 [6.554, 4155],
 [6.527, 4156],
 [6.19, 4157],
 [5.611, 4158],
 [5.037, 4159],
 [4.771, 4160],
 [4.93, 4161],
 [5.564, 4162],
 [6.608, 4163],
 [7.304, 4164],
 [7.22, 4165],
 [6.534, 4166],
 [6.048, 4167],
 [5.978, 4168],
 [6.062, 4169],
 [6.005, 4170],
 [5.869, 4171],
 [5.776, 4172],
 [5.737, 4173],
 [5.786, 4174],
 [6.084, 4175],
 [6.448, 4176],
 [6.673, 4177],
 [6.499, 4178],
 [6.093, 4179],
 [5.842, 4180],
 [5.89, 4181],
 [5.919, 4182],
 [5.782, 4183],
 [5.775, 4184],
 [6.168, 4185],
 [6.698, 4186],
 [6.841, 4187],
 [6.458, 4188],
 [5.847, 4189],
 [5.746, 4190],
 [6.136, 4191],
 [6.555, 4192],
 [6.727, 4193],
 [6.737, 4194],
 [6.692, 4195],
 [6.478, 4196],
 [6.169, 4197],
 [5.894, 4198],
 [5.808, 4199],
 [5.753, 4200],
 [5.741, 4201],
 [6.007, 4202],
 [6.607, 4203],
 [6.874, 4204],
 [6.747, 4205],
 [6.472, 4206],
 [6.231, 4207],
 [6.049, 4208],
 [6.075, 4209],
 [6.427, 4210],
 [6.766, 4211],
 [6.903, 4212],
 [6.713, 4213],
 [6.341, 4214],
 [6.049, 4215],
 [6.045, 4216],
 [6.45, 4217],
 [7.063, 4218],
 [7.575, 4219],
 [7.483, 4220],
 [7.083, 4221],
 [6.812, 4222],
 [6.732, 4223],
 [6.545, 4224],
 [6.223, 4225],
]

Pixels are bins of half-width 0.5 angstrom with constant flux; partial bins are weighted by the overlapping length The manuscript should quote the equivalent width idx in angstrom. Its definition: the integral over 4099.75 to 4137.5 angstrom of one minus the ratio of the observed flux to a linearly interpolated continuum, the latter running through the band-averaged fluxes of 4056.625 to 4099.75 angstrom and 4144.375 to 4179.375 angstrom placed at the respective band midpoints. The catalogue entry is 1.0 angstrom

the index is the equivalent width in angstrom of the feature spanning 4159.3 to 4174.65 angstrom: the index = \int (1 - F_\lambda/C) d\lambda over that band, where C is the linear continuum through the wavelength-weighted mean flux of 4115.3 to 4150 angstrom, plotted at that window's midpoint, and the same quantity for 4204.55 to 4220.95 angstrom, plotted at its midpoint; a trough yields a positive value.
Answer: 0.9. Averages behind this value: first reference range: 6.22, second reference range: 6.6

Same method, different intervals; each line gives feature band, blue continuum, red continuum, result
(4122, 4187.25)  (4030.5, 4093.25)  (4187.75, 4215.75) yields 2.0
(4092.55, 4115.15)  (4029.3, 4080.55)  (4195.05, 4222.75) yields 1.9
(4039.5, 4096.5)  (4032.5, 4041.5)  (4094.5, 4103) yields -3.8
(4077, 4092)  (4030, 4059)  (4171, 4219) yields -1.6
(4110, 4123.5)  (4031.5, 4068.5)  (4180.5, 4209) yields -0.4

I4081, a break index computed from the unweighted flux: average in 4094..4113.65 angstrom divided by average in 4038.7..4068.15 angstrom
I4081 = 0.9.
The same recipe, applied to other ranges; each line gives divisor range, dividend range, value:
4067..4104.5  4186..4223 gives 1.06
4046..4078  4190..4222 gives 1.06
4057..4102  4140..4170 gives 0.97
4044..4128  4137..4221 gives 1.01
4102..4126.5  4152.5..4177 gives 1.00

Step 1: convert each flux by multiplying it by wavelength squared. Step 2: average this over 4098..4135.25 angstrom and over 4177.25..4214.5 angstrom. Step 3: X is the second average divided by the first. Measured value 1.1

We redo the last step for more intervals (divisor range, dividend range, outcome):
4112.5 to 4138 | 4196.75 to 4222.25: 1.07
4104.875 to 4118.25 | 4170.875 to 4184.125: 1.01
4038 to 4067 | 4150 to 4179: 1.03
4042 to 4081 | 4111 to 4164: 1.05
